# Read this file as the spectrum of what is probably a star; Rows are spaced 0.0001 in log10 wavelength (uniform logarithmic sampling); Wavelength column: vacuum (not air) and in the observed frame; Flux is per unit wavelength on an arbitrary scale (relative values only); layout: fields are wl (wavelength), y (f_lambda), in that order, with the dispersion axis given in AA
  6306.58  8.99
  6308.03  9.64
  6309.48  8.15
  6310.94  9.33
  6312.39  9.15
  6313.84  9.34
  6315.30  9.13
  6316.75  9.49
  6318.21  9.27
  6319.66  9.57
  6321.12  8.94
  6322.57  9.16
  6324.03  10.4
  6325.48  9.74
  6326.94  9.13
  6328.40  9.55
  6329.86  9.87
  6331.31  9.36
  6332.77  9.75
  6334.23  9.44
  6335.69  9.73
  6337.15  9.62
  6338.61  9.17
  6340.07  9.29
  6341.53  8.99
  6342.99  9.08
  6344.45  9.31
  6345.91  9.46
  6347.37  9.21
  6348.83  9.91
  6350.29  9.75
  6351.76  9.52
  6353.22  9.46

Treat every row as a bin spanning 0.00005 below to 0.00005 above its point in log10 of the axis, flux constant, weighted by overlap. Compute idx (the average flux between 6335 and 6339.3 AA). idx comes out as 9.5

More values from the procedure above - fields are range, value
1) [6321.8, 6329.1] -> 9.59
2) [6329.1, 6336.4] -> 9.63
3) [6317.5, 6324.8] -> 9.48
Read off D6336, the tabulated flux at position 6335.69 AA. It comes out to 9.73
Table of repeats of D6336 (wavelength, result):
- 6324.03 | 10.4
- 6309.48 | 8.15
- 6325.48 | 9.74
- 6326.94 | 9.13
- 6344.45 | 9.31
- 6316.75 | 9.49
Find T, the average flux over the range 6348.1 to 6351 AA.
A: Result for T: 9.84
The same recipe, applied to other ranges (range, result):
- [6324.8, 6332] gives 9.53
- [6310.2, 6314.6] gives 9.26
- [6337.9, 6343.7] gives 9.13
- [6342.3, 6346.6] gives 9.29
